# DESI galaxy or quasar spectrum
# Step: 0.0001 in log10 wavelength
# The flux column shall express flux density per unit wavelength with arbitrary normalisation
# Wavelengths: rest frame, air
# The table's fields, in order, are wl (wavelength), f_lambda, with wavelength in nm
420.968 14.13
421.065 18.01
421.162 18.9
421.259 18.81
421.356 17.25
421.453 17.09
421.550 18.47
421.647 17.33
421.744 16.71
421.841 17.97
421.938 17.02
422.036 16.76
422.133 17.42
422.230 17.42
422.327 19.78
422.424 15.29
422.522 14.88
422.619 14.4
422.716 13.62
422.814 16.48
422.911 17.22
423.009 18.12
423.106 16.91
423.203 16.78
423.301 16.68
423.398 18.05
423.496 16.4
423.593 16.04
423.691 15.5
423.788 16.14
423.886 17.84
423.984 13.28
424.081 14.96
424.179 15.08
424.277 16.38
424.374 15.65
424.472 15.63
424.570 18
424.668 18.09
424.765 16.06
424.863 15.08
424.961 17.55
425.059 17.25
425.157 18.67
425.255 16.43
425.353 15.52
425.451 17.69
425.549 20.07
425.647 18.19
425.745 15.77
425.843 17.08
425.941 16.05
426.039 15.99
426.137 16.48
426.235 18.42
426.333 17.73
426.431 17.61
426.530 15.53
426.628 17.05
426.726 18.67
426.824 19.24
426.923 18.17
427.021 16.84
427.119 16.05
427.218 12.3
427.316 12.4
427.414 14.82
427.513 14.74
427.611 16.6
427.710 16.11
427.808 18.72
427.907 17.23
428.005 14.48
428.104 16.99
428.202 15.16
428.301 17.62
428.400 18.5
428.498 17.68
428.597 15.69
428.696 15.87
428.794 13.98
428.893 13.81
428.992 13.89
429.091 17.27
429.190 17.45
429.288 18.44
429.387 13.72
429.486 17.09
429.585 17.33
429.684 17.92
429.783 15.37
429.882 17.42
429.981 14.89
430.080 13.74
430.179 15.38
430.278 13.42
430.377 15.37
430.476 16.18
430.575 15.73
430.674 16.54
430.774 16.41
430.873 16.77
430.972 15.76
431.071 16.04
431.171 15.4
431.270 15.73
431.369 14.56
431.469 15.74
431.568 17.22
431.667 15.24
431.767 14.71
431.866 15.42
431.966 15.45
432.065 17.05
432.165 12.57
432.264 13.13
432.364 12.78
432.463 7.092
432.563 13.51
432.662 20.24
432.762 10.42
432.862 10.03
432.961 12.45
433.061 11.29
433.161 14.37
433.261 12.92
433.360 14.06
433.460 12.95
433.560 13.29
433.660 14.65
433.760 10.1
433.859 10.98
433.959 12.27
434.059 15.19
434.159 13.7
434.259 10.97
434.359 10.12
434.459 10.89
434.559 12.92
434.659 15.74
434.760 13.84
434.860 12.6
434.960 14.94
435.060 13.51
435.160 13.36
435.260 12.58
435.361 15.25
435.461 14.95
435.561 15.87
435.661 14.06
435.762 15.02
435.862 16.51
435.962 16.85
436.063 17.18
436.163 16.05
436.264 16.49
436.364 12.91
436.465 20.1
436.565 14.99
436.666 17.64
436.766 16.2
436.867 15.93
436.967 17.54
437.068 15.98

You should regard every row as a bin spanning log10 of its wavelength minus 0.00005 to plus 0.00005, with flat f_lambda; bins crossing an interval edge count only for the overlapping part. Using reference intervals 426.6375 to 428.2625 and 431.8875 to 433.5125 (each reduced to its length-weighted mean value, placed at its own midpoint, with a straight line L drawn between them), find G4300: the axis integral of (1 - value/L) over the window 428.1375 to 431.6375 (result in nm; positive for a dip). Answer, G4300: -0.28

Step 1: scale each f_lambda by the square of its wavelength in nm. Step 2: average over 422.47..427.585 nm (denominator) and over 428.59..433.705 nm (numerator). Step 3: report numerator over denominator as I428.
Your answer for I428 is 0.9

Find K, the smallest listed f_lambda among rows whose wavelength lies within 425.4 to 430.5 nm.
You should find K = 12.3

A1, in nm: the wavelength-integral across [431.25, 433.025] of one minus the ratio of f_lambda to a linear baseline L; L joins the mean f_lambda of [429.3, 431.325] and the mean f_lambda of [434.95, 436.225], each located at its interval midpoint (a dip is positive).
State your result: 0.18 nm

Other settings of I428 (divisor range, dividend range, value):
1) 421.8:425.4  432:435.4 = 0.83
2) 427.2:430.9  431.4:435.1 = 0.86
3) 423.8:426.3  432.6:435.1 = 0.81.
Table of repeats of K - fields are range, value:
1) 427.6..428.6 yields 14.48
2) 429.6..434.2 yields 7.092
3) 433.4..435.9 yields 10.1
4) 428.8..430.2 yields 13.72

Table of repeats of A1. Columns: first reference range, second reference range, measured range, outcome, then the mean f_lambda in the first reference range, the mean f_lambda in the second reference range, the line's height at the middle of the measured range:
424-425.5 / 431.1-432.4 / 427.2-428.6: -0.02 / 16.5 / 15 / 15.8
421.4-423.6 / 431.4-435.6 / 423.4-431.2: -0.49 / 16.8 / 13.5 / 15.4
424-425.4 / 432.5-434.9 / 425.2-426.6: -0.10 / 16.4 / 12.9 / 15.9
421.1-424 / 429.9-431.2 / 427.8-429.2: -0.03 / 16.9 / 15.6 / 15.9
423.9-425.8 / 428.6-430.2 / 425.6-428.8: -0.06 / 16.6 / 15.9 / 16.2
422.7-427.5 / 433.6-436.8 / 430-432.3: -0.02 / 16.6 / 14.3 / 15.2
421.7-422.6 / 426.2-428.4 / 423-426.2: 0.02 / 16.9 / 16.5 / 16.7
